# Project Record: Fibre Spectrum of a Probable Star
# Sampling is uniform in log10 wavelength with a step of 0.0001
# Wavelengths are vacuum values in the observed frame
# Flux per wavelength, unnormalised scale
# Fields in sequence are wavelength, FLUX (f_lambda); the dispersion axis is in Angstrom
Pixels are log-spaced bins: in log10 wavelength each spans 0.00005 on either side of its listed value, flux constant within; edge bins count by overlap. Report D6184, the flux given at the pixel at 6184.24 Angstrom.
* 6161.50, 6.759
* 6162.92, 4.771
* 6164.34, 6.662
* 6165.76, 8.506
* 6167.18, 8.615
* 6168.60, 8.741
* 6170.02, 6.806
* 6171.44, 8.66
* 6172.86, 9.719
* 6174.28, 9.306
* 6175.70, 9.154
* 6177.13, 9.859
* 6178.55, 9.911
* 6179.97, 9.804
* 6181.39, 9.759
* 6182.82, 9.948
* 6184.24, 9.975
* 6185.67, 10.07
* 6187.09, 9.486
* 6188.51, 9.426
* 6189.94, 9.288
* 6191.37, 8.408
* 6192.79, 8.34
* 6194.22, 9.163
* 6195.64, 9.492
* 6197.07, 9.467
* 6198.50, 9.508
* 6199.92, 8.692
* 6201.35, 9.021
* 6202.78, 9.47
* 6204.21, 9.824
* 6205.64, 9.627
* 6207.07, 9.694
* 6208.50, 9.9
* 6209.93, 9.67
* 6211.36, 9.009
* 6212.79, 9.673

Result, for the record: 9.975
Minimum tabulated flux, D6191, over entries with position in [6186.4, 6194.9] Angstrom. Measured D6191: 8.34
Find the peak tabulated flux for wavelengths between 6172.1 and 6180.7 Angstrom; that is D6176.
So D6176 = 9.911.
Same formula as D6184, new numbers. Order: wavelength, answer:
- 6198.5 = 9.508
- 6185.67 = 10.07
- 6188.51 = 9.426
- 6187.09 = 9.486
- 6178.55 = 9.911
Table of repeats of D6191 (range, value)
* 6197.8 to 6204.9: 8.692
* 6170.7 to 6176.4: 8.66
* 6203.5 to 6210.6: 9.627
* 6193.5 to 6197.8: 9.163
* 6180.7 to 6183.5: 9.759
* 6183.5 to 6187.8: 9.486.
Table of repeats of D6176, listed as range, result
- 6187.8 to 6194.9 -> 9.426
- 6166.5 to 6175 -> 9.719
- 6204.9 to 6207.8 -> 9.694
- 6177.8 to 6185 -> 9.975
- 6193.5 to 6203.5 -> 9.508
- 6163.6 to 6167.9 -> 8.615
